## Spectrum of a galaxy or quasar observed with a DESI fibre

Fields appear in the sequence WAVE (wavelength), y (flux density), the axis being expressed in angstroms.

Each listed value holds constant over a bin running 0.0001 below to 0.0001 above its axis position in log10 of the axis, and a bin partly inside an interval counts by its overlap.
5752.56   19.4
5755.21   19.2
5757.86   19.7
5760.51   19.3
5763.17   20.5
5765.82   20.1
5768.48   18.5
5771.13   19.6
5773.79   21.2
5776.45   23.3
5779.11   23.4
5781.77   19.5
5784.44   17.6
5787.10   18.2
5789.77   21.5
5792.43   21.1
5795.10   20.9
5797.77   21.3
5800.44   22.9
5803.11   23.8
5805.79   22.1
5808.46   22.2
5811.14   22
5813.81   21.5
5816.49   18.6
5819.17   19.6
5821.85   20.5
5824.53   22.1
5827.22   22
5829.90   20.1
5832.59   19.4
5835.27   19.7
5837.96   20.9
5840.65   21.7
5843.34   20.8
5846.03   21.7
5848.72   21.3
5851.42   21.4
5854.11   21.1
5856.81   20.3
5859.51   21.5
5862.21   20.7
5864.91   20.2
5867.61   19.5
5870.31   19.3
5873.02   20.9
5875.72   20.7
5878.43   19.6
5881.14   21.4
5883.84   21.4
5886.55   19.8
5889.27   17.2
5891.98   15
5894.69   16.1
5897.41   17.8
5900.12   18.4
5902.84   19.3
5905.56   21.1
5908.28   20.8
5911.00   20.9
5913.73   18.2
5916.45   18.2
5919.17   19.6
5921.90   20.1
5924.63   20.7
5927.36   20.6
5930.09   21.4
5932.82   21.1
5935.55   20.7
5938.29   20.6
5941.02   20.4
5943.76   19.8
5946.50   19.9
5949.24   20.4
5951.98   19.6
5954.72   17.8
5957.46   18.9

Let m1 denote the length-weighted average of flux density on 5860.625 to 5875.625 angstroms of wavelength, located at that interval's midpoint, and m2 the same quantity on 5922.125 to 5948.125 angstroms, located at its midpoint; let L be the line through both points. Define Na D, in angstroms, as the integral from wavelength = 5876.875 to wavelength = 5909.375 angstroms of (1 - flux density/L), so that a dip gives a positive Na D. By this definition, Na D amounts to 2.14 angstroms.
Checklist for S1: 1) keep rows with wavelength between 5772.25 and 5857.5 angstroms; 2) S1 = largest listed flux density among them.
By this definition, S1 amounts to 23.8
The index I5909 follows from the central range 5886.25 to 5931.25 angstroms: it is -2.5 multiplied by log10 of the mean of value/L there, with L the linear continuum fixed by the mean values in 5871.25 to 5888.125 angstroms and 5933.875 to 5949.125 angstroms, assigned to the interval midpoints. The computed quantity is 0.073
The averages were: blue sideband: 20.6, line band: 19.1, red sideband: 20.3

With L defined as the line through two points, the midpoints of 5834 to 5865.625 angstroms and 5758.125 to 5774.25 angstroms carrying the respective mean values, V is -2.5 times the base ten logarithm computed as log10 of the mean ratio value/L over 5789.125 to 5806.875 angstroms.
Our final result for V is -0.09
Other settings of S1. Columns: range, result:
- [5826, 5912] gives 22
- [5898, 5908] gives 21.1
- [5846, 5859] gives 21.7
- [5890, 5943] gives 21.4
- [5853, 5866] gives 21.5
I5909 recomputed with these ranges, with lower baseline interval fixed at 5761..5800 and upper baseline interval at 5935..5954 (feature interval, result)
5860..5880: 0.00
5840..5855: -0.05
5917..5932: -0.01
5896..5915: 0.04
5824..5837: -0.01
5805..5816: -0.06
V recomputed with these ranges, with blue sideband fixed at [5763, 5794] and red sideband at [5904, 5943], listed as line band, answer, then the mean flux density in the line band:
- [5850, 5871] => -0.01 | 20.5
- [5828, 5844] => -0.01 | 20.5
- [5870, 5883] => -0.01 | 20.5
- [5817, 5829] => -0.03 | 20.8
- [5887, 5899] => 0.21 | 16.8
